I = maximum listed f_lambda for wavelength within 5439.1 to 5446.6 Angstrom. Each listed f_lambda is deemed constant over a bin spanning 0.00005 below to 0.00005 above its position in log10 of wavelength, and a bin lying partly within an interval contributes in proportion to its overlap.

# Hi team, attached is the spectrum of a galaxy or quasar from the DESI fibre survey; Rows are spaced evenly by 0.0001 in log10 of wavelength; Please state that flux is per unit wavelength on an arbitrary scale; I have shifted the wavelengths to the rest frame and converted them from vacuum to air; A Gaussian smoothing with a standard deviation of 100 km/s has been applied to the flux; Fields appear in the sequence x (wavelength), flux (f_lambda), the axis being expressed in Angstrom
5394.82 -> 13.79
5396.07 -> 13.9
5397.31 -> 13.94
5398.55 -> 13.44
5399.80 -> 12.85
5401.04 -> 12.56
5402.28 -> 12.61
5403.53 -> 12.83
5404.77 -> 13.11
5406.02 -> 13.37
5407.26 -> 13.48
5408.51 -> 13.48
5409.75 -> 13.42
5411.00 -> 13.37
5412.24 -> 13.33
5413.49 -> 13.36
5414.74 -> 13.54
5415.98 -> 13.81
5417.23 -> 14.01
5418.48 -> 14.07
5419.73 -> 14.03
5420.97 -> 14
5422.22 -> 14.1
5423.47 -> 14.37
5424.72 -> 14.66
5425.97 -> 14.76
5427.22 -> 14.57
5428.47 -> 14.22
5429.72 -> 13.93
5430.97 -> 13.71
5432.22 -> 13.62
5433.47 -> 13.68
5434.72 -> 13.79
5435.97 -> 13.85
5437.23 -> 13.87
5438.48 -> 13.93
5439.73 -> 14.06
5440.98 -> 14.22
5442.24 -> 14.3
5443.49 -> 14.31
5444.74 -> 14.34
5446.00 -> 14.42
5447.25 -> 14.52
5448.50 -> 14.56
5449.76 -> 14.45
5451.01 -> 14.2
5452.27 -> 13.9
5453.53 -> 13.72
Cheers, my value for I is 14.42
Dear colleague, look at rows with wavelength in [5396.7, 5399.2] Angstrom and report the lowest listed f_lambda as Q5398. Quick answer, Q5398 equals 13.44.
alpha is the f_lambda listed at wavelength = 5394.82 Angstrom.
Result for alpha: 13.79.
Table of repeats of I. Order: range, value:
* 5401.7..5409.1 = 13.48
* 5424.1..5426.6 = 14.76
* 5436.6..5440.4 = 14.06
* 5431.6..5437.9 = 13.87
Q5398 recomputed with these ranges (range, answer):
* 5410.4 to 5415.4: 13.33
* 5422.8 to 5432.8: 13.62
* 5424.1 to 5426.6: 14.66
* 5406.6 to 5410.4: 13.42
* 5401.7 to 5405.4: 12.61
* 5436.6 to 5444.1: 13.87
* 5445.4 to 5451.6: 14.2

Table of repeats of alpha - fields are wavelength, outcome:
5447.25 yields 14.52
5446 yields 14.42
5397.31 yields 13.94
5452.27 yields 13.9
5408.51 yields 13.48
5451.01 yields 14.2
